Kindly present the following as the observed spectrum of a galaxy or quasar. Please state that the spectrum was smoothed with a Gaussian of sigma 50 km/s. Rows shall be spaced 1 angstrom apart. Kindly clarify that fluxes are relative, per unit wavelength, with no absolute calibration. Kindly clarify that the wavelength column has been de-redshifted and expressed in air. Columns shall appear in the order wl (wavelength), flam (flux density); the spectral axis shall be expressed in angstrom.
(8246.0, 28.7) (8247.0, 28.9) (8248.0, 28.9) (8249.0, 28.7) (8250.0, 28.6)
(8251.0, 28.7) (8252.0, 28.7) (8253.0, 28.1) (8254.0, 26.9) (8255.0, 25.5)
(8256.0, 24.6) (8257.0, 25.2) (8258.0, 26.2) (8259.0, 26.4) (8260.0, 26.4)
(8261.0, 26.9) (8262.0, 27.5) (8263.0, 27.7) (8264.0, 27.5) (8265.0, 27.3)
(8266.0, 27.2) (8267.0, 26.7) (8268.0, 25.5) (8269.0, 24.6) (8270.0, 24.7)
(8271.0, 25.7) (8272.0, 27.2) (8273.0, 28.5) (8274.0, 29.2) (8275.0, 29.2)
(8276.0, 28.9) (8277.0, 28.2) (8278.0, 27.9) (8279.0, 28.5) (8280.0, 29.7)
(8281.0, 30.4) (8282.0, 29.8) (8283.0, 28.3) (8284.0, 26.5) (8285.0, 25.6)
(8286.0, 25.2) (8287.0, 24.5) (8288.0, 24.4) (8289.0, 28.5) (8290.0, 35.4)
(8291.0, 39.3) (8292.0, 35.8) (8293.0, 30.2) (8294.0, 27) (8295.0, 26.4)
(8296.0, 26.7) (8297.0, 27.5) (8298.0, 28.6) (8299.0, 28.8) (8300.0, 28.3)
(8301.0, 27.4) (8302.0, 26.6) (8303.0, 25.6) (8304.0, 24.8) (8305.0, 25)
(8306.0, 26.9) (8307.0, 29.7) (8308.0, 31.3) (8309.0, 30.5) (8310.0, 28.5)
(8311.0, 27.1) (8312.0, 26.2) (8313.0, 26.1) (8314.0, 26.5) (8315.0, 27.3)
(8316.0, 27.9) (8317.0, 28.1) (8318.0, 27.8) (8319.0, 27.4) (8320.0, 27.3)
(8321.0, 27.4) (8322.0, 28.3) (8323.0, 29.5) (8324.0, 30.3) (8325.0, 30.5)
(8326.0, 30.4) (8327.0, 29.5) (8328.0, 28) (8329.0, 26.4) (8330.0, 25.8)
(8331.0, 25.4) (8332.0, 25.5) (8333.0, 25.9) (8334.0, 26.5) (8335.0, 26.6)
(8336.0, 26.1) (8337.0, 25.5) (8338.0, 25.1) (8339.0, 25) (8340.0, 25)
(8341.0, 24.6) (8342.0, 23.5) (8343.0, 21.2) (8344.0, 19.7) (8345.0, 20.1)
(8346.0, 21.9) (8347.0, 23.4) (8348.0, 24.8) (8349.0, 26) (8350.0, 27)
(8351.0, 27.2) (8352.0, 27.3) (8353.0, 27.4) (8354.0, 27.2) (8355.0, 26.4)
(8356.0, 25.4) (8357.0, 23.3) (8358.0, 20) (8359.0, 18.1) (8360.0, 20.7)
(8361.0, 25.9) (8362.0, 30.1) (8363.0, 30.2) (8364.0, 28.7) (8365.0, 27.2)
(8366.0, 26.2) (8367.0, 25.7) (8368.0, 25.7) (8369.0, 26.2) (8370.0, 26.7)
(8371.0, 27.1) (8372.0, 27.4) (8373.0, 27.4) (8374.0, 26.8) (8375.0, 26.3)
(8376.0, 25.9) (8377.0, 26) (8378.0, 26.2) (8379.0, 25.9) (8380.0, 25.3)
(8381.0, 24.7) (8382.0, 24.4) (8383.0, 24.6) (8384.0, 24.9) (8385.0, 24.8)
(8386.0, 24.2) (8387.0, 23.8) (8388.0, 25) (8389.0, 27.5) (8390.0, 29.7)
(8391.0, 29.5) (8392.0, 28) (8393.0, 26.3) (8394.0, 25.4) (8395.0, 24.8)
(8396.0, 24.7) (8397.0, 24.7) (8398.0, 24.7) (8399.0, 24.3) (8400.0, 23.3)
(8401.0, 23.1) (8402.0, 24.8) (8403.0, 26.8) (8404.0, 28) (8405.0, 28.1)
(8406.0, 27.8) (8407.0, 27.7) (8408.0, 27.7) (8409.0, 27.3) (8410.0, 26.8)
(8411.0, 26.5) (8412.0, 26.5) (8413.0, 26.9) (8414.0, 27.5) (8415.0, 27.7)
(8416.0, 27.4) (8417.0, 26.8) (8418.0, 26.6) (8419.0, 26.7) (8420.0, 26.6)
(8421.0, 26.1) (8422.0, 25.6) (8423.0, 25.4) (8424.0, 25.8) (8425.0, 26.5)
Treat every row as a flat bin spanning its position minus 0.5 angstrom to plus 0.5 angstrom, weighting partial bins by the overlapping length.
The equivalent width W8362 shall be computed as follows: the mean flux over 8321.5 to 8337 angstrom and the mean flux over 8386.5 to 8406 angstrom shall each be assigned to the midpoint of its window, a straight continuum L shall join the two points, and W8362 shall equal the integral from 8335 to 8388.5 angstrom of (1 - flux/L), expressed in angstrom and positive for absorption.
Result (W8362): 3.2 angstrom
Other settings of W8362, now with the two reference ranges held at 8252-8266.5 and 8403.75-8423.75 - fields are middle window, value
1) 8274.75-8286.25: -0.6 angstrom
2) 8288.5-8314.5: -1.8 angstrom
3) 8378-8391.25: 0.6 angstrom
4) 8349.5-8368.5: 0.8 angstrom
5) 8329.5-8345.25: 1.4 angstrom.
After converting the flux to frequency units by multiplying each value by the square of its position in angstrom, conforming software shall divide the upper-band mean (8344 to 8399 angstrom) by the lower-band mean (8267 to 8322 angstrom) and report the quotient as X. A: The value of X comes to 0.9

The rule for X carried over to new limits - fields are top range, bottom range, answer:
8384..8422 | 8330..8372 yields 1.06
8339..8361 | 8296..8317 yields 0.88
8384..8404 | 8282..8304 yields 0.92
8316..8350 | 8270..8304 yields 0.93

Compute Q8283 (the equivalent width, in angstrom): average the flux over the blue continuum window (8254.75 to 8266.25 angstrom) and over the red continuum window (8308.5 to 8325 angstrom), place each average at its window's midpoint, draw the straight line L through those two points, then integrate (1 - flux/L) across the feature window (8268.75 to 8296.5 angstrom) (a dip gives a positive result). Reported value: -1.4 angstrom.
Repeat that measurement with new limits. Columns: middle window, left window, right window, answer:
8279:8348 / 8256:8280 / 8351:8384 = -1.8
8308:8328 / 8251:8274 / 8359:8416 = -1.4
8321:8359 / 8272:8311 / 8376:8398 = 2.0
